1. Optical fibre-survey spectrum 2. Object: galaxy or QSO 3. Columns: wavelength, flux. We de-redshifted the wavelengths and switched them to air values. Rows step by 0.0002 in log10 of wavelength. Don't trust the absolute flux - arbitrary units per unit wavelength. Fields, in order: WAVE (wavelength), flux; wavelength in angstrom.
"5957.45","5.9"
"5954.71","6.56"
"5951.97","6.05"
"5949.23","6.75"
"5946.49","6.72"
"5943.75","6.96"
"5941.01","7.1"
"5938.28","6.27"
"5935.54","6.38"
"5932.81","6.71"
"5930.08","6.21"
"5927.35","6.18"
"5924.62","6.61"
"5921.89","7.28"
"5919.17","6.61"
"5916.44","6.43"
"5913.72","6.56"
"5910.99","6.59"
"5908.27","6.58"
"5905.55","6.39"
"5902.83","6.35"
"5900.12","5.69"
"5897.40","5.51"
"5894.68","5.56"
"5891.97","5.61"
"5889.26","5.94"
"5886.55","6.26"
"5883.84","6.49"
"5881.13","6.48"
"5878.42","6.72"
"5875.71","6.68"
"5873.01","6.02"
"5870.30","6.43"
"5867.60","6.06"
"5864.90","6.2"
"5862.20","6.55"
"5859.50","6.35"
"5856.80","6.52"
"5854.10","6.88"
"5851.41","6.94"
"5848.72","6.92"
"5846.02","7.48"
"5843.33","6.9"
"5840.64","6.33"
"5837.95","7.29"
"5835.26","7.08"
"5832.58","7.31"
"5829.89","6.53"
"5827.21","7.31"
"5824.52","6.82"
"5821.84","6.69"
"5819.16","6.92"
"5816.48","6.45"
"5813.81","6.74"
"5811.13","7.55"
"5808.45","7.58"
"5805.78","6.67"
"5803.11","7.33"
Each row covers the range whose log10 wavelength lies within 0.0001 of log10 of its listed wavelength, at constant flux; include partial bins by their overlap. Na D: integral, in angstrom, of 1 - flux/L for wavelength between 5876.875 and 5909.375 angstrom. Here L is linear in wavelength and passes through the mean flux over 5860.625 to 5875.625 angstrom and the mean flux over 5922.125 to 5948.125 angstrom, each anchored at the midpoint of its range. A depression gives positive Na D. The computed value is 1.4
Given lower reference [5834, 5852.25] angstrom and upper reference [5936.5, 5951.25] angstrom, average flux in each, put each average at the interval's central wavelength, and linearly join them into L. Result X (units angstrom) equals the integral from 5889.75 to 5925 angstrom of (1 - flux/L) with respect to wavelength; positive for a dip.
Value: 2.8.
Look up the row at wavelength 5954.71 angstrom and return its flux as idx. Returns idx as 6.56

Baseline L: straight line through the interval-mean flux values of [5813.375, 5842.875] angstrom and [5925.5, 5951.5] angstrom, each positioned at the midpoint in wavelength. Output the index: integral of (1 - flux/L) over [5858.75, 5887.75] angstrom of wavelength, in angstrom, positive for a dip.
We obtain 1.5 angstrom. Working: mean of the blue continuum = 6.87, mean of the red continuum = 6.57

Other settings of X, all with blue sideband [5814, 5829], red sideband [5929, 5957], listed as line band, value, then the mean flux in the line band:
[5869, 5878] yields 0.40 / 6.41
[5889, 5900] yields 1.70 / 5.63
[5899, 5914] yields 0.63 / 6.36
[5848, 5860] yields 0.03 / 6.74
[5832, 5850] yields -0.67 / 7.03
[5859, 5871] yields 0.75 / 6.31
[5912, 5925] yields -0.19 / 6.7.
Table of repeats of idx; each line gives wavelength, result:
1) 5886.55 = 6.26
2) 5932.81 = 6.71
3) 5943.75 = 6.96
